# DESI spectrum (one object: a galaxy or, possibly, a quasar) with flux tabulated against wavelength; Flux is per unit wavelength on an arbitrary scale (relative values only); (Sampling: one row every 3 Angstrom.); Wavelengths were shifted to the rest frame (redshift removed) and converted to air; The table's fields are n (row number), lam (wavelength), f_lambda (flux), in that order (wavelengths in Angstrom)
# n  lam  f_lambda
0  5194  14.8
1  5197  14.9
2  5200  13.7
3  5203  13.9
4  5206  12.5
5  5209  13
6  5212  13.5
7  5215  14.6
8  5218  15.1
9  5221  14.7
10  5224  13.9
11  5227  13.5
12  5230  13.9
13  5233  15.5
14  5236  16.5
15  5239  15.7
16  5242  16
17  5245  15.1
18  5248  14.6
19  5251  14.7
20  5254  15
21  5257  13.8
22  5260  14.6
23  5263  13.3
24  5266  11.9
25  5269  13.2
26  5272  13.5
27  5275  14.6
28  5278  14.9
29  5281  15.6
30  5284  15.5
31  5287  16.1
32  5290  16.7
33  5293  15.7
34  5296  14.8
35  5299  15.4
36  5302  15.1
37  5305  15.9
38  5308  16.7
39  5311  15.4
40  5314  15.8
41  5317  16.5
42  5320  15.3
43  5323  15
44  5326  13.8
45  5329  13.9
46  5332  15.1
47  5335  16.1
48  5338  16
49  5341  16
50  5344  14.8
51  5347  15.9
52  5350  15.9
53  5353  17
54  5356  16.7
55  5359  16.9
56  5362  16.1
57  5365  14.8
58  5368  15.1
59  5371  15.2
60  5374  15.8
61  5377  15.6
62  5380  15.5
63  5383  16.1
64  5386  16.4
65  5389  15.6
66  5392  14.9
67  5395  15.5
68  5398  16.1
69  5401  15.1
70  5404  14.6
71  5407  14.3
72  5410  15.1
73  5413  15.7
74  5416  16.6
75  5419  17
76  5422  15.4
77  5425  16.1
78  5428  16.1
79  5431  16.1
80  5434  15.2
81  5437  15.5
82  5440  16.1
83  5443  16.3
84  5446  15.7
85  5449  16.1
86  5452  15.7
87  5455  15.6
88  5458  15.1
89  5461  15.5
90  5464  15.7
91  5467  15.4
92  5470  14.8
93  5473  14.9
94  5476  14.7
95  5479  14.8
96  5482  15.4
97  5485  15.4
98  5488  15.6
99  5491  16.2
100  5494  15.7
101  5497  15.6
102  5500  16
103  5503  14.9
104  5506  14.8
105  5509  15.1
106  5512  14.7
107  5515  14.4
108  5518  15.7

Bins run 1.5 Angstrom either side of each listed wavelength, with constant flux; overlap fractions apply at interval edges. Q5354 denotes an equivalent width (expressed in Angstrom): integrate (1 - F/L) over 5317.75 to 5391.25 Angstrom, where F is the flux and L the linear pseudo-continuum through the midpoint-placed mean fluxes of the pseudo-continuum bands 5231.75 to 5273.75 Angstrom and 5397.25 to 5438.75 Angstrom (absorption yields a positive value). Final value -2.0 Angstrom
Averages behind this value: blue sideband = 14.5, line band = 15.6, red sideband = 15.6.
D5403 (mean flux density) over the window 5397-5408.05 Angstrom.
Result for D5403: 15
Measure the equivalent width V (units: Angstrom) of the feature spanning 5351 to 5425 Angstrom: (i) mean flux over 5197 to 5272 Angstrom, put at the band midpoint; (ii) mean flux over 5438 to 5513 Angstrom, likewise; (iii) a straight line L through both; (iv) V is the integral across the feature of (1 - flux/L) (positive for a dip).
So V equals -3.5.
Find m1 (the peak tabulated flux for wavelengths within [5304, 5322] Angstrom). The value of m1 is 16.7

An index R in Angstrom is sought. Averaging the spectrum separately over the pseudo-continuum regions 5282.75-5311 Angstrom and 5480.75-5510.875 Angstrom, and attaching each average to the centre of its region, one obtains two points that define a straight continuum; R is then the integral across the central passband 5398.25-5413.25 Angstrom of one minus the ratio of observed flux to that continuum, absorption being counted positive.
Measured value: 0.6 Angstrom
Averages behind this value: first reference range 15.7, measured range 15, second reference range 15.5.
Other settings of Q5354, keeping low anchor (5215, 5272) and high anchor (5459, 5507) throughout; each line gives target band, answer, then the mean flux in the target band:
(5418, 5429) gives -0.72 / 16.1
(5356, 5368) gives -0.82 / 15.9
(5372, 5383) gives -0.53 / 15.7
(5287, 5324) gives -2.56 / 15.7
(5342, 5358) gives -1.32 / 16.1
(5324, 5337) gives 0.01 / 14.8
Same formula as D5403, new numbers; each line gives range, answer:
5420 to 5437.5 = 15.8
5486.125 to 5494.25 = 15.8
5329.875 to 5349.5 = 15.6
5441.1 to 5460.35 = 15.7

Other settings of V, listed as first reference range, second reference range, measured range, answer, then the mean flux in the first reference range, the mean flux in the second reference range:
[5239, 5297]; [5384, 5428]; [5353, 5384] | -0.9 Angstrom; 14.7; 15.6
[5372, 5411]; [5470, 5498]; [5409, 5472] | -1.5 Angstrom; 15.4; 15.3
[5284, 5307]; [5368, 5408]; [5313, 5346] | 0.6 Angstrom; 15.7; 15.4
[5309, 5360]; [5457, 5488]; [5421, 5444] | -0.8 Angstrom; 15.7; 15.2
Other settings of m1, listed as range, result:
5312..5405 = 17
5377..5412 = 16.4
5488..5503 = 16.2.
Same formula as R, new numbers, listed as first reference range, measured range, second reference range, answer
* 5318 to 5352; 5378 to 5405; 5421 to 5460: 0.0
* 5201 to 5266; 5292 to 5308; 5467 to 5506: -0.9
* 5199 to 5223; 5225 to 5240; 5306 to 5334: -0.8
